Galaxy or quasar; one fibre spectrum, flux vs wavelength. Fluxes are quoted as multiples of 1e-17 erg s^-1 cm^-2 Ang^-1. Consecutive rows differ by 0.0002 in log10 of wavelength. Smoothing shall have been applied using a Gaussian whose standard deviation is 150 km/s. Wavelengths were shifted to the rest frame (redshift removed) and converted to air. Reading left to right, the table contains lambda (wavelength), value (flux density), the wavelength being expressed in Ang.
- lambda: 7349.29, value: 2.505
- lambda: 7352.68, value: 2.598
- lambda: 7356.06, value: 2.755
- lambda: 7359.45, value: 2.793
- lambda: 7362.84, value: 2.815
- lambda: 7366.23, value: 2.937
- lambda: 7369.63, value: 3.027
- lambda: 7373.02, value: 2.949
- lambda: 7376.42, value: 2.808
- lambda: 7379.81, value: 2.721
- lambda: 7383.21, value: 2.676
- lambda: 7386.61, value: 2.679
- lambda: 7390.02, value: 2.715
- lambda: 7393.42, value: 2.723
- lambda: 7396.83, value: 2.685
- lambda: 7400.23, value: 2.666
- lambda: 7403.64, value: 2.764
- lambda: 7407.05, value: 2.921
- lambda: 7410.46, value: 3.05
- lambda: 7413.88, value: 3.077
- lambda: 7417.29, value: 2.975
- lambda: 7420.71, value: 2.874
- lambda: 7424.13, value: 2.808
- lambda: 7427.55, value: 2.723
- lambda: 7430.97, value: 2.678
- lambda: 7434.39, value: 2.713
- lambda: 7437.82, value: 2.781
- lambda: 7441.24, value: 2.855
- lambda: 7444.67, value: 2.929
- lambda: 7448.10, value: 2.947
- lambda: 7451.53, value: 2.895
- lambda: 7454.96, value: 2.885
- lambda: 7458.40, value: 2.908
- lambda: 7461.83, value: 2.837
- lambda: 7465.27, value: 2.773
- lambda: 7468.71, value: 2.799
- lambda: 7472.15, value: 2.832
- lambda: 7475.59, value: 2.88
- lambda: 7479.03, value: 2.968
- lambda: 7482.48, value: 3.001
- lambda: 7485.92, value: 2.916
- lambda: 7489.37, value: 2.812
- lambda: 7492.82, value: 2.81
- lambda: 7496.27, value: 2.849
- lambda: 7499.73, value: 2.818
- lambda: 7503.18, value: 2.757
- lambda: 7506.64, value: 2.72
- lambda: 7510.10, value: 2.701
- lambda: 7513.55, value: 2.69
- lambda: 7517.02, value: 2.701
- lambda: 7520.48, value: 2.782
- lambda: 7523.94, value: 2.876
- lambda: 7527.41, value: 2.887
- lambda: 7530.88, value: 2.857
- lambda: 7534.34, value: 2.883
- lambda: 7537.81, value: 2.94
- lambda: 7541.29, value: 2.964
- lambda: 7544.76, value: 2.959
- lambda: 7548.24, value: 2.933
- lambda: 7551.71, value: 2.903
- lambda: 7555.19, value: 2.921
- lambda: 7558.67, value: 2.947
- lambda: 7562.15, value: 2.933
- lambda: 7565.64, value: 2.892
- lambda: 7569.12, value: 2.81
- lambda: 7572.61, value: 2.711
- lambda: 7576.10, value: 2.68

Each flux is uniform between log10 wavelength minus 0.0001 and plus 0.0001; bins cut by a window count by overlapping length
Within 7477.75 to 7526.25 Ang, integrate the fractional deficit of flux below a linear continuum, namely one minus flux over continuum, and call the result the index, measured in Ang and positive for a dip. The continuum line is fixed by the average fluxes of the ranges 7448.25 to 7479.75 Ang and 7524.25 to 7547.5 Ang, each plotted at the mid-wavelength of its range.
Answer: 1.3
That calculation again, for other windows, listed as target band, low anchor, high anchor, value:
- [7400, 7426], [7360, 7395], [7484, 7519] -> -1.0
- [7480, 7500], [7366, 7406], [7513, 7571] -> -0.2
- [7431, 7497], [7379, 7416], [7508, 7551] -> -0.9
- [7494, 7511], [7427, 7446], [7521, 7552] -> 0.5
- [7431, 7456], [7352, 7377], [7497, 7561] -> 0.0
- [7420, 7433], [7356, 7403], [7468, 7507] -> 0.2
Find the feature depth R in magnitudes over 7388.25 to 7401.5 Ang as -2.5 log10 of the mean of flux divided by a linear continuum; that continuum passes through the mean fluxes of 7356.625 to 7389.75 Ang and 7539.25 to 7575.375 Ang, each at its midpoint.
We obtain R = 0.05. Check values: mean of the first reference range 2.82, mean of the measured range 2.7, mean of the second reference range 2.89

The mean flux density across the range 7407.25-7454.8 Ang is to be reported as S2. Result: 2.87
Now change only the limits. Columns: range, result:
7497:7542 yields 2.81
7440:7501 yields 2.87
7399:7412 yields 2.85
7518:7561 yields 2.9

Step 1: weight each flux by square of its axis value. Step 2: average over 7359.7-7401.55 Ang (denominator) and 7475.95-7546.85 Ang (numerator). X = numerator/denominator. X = 1.06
